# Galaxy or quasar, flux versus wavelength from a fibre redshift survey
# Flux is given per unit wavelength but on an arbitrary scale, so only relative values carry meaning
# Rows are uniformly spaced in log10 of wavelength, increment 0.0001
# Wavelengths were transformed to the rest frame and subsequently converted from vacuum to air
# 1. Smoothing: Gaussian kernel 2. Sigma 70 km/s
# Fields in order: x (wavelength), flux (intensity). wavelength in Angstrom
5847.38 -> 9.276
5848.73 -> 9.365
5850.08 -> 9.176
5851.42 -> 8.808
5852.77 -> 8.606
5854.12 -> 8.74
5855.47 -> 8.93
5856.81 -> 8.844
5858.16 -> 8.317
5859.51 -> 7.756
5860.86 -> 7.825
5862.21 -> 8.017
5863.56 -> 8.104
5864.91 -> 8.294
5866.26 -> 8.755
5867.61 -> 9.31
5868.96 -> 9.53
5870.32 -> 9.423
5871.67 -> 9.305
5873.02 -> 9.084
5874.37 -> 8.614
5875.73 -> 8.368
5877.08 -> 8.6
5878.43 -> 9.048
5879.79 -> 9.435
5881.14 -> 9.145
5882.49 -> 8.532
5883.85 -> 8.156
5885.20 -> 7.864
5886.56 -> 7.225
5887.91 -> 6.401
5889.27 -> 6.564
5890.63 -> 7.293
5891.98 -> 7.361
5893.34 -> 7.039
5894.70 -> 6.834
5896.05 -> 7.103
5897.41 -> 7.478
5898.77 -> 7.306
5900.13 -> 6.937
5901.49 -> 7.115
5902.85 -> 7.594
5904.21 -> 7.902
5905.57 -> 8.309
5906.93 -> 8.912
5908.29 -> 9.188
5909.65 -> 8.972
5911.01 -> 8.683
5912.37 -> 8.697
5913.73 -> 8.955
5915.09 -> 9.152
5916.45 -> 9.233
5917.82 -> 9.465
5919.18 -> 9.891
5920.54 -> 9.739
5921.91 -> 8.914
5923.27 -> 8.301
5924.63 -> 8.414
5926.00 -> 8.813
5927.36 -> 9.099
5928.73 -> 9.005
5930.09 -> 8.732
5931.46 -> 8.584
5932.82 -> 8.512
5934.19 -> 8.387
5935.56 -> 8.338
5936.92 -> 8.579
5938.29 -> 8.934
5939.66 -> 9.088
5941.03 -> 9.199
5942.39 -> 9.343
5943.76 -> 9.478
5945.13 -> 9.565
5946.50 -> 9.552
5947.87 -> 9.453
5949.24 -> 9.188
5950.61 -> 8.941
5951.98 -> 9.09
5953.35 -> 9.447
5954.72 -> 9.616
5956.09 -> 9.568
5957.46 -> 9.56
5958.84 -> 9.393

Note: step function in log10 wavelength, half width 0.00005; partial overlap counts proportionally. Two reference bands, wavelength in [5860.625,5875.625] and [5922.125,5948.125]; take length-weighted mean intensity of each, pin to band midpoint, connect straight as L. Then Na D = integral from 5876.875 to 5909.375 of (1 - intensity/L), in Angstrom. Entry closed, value 3.7 Angstrom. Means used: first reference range 8.76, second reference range 8.91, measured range 7.81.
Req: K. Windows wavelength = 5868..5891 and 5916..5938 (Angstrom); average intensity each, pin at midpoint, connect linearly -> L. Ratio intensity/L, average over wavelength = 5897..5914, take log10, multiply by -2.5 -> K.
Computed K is 0.07 mag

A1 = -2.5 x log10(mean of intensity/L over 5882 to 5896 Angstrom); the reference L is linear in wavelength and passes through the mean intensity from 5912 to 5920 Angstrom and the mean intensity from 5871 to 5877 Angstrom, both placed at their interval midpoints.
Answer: 0.22 mag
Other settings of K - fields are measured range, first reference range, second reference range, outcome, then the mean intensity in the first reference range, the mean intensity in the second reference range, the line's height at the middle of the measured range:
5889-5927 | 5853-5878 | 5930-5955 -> 0.080 mag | 8.66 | 9.05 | 8.88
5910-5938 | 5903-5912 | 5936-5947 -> 0.001 mag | 8.6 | 9.2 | 8.89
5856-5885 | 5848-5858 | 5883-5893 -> -0.080 mag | 8.9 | 7.28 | 8.09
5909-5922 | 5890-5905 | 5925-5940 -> -0.147 mag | 7.28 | 8.72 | 8.02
